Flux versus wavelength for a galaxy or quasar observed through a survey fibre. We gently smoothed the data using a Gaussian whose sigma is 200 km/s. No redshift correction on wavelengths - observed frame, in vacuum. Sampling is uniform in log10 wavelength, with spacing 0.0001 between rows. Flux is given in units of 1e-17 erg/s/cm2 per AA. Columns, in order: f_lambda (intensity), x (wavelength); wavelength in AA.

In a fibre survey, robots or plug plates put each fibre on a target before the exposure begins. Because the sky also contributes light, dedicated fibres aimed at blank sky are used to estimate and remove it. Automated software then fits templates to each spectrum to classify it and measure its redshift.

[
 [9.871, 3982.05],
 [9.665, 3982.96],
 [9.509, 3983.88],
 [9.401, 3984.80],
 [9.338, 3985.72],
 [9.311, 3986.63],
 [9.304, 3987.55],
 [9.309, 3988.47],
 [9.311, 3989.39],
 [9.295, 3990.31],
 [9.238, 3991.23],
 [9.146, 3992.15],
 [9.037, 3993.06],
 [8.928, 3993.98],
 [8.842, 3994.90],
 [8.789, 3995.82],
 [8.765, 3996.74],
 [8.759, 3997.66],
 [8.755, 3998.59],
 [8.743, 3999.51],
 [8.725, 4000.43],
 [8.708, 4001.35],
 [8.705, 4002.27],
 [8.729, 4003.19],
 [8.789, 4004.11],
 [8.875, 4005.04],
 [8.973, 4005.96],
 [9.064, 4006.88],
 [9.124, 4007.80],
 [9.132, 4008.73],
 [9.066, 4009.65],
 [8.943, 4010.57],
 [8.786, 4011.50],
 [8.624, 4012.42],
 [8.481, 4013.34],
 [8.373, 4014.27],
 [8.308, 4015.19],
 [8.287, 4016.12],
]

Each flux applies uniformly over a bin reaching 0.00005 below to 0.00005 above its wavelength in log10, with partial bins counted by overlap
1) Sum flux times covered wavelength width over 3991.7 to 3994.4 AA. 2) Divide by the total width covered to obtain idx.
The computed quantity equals 9.07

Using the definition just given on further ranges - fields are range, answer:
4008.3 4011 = 9.07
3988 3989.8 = 9.29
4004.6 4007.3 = 8.99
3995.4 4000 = 8.75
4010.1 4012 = 8.86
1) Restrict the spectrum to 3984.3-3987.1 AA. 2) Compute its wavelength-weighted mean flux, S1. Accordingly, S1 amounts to 9.36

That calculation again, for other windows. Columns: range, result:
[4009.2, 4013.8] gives 8.79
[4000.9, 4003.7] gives 8.73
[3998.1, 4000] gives 8.71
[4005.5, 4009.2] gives 9.08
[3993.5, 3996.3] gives 8.85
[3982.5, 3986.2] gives 9.5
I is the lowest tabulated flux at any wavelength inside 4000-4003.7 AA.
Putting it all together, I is 8.705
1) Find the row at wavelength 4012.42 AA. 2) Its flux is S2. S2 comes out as 8.624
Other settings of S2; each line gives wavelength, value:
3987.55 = 9.304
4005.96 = 8.973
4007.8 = 9.124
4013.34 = 8.481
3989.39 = 9.311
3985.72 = 9.338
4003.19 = 8.729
